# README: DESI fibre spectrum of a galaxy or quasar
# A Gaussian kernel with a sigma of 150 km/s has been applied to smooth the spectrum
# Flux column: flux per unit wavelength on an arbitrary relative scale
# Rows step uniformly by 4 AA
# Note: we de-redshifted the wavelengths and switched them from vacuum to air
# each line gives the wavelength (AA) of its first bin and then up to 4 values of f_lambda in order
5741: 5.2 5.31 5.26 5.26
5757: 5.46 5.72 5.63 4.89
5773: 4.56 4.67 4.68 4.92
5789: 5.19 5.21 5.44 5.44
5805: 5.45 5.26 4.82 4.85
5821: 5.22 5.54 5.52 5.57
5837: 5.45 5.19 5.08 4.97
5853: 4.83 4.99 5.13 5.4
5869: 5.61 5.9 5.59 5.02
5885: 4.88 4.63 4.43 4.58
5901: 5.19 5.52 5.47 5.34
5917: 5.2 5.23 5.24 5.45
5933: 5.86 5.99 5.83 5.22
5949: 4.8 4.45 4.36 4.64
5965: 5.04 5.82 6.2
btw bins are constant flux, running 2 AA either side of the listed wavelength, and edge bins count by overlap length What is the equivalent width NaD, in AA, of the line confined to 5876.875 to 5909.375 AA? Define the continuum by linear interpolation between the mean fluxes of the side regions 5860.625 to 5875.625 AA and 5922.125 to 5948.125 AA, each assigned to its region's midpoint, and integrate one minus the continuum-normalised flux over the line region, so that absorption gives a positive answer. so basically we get 3.35 AA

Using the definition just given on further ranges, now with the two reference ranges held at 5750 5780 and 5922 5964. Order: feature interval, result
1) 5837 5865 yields 0.44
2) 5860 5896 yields 0.08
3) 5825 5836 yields -0.79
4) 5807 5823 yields 0.39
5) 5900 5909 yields -0.39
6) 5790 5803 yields -0.48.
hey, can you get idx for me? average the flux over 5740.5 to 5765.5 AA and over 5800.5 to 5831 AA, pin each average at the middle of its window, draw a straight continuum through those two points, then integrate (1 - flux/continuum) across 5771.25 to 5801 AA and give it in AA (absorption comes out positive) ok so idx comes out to 1.9 AA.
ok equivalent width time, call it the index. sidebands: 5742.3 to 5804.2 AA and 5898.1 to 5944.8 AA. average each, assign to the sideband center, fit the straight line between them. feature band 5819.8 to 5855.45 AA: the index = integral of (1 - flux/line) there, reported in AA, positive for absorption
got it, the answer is 0.3 AA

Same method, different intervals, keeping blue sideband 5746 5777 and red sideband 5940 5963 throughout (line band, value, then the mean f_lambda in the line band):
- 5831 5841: -0.7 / 5.45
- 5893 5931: -2.2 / 5.2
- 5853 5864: -0.1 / 5.05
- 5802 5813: -0.3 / 5.27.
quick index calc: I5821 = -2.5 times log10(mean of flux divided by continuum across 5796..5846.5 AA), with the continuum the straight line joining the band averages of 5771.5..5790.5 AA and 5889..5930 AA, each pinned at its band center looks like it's -0.08 mag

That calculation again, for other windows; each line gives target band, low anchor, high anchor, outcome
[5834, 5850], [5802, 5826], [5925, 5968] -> -0.01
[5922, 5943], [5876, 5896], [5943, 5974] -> -0.14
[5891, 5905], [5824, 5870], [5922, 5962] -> 0.08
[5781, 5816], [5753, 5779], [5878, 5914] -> -0.01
